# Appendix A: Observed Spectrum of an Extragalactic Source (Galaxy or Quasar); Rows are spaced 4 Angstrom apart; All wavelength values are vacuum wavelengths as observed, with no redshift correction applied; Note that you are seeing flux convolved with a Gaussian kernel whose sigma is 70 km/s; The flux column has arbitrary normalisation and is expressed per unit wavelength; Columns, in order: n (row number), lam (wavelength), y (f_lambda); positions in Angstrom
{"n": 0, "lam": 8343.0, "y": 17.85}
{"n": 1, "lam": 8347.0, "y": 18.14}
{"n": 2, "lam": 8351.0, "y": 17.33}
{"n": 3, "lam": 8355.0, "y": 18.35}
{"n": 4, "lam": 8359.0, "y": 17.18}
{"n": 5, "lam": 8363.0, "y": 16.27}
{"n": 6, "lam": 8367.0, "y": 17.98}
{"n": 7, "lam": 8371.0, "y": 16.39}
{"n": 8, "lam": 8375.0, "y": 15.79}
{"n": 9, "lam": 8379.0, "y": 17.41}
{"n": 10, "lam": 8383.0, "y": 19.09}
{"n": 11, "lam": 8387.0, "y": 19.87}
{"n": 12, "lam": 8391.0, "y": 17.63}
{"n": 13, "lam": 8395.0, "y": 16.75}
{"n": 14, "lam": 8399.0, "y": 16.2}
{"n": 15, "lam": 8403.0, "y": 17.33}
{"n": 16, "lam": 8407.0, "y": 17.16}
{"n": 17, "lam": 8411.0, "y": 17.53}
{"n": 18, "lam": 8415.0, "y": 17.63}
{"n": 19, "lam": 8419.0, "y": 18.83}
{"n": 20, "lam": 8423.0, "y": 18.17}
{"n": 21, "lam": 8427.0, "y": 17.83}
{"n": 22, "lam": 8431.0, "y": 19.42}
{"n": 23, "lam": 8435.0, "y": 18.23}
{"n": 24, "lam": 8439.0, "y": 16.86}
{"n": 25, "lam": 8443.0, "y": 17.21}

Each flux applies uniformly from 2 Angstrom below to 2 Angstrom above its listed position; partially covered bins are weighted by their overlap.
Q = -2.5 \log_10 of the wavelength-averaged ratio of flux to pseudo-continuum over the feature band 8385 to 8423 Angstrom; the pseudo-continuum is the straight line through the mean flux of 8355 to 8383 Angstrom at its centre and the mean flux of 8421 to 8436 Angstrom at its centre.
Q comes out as 0.01 mag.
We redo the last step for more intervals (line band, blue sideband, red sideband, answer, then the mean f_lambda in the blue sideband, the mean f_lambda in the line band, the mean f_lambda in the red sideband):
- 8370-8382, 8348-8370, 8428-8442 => 0.05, 17.4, 16.8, 18.1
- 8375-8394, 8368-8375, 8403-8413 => -0.08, 16.4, 18.1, 17.3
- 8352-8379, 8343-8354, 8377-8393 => 0.07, 17.8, 17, 18.5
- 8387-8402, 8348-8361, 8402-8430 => 0.03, 17.7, 17.3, 17.9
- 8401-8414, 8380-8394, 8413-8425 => 0.06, 18.6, 17.4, 18.2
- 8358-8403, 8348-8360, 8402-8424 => 0.03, 17.7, 17.3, 17.8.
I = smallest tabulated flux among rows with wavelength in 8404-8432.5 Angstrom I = 17.16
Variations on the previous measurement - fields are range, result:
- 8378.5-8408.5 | 16.2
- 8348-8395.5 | 15.79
